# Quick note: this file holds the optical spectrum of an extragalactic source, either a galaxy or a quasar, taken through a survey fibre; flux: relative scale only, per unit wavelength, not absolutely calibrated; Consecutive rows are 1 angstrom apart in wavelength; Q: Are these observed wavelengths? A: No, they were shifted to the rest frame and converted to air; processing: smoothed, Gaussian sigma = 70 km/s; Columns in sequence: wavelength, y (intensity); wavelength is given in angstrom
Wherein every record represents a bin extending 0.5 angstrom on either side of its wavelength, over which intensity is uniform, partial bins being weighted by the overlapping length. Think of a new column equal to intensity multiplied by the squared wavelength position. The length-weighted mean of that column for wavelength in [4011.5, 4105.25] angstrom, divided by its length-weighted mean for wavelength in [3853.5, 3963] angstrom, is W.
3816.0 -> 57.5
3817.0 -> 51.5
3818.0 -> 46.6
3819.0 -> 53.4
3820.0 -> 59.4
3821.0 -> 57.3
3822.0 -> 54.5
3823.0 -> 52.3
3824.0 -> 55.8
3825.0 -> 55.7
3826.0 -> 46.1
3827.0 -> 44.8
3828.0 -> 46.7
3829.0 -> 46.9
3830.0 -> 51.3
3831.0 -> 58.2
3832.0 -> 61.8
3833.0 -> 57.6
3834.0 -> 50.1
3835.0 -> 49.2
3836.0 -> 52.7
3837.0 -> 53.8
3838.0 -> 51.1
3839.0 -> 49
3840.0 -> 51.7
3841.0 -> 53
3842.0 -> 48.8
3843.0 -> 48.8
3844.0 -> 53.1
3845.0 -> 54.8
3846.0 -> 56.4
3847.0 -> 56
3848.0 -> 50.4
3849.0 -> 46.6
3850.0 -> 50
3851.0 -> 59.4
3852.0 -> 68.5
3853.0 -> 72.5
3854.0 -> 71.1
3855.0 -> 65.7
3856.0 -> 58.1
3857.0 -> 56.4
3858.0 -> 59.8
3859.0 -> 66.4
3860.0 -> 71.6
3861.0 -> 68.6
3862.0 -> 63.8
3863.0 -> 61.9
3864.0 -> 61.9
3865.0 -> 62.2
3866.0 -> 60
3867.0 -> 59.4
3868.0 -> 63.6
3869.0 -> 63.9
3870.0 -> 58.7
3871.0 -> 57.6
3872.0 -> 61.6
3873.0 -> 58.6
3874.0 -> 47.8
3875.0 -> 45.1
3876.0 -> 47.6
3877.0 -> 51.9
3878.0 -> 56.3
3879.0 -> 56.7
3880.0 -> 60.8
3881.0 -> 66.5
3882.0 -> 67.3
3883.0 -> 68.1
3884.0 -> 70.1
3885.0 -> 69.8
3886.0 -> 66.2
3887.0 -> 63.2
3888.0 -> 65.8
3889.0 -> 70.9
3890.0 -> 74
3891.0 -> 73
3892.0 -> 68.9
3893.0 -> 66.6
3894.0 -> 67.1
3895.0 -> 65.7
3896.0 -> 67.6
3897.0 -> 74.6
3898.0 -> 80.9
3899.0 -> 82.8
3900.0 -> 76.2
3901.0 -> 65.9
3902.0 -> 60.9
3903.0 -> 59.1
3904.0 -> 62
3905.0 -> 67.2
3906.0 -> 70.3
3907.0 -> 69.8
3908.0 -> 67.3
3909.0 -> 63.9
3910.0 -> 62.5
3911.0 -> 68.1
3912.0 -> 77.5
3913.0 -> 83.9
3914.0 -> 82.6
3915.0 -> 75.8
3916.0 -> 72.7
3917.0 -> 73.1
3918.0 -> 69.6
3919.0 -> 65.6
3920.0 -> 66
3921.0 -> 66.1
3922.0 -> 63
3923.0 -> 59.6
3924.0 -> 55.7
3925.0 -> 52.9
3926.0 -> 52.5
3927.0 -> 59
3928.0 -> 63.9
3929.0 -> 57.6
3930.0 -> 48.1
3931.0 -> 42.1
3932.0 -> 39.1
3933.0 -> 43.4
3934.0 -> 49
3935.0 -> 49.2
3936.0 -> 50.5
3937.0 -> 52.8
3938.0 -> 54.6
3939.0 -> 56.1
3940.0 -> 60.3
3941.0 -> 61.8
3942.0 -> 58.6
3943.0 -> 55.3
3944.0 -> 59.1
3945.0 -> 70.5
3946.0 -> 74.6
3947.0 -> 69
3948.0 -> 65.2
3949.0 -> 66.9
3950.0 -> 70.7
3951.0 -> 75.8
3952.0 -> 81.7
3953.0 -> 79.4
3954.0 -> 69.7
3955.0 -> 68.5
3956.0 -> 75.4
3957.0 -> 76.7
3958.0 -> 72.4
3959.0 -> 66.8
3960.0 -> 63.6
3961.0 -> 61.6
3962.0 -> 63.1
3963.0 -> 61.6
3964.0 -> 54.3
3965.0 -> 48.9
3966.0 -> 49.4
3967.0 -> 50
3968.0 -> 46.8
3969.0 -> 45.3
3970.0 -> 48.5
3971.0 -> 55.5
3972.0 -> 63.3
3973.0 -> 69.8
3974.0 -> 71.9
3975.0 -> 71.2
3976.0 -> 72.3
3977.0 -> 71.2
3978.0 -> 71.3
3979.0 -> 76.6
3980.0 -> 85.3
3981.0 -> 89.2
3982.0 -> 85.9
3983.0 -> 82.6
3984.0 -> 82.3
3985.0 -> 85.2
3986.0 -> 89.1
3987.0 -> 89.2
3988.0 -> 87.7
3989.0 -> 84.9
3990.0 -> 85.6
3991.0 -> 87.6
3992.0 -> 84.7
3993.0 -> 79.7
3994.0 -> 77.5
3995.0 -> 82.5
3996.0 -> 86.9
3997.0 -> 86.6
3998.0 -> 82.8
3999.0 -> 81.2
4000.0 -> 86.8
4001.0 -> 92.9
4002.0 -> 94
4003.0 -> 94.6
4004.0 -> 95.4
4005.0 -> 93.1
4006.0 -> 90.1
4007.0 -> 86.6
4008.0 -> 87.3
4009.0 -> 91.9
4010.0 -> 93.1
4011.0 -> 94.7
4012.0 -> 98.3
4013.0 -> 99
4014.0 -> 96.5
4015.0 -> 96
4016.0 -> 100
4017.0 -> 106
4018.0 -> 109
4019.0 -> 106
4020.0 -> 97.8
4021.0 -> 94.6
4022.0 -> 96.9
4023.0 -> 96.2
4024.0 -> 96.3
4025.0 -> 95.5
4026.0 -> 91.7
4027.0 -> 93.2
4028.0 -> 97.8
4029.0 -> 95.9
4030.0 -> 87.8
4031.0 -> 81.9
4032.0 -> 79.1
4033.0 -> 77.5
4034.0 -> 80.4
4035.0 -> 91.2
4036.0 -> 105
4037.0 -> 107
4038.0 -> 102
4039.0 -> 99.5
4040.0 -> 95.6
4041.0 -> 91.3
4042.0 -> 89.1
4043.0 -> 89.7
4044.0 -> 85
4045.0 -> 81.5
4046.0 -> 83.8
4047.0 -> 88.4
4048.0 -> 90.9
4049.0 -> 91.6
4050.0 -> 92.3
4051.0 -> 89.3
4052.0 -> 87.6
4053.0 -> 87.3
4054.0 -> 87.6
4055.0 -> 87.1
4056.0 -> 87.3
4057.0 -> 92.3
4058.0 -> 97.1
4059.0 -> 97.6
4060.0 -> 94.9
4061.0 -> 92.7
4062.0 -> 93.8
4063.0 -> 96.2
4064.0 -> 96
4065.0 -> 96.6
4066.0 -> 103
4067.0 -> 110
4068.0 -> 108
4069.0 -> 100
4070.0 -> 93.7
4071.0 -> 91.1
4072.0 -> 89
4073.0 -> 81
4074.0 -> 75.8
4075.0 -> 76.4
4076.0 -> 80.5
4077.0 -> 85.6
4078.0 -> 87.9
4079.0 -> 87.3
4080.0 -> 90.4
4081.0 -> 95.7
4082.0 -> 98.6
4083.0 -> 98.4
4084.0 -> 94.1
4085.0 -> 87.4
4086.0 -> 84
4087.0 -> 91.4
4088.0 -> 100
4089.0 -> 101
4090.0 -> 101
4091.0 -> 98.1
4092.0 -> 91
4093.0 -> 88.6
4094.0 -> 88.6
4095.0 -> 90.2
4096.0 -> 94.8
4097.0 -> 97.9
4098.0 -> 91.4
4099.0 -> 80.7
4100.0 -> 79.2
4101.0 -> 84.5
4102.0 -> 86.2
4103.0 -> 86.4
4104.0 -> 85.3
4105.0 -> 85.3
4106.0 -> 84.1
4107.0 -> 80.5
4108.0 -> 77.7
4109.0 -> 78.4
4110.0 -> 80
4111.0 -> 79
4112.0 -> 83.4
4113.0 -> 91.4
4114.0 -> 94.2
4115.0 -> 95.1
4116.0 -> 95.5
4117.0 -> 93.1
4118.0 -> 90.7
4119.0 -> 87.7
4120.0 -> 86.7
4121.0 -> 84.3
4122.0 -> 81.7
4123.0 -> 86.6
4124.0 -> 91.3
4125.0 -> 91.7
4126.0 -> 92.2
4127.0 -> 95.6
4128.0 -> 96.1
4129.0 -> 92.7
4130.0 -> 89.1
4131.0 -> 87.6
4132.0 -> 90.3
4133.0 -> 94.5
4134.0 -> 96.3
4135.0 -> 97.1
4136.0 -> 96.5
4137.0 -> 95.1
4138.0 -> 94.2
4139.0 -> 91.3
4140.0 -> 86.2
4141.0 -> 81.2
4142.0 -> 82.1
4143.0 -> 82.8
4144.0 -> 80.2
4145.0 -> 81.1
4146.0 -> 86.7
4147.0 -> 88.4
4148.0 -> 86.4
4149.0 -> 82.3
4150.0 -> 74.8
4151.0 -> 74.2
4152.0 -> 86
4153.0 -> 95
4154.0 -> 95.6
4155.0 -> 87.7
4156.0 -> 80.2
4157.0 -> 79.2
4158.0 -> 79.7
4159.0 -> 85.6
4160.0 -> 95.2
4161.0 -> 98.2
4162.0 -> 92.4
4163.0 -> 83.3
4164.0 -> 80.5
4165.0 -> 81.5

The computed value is 1.55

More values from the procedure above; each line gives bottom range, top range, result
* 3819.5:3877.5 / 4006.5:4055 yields 1.81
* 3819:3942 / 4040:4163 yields 1.65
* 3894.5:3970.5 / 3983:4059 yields 1.50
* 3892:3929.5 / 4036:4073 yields 1.49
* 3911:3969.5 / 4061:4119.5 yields 1.56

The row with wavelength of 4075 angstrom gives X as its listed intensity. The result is 76.4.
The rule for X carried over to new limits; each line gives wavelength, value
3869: 63.9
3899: 82.8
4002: 94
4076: 80.5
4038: 102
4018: 109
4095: 90.2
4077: 85.6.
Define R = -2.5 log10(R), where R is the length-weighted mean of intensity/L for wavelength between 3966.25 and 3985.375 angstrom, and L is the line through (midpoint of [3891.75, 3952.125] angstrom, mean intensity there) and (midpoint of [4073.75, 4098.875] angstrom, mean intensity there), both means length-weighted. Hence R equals 0.06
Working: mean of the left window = 64.1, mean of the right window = 91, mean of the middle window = 69.3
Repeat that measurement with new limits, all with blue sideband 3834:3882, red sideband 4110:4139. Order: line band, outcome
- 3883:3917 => -0.118 mag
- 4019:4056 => -0.145 mag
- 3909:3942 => 0.093 mag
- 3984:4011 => -0.168 mag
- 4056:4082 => -0.106 mag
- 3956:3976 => 0.171 mag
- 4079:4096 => -0.088 mag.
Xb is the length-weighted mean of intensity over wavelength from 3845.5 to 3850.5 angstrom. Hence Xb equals 51.9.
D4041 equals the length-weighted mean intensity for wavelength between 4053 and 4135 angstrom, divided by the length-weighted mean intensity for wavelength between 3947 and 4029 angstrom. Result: 1.12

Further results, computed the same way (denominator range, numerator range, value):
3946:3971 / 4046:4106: 1.43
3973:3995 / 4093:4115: 1.06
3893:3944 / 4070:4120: 1.41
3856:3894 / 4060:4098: 1.49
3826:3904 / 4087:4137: 1.49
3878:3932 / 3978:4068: 1.38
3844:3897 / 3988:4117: 1.47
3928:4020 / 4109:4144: 1.21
